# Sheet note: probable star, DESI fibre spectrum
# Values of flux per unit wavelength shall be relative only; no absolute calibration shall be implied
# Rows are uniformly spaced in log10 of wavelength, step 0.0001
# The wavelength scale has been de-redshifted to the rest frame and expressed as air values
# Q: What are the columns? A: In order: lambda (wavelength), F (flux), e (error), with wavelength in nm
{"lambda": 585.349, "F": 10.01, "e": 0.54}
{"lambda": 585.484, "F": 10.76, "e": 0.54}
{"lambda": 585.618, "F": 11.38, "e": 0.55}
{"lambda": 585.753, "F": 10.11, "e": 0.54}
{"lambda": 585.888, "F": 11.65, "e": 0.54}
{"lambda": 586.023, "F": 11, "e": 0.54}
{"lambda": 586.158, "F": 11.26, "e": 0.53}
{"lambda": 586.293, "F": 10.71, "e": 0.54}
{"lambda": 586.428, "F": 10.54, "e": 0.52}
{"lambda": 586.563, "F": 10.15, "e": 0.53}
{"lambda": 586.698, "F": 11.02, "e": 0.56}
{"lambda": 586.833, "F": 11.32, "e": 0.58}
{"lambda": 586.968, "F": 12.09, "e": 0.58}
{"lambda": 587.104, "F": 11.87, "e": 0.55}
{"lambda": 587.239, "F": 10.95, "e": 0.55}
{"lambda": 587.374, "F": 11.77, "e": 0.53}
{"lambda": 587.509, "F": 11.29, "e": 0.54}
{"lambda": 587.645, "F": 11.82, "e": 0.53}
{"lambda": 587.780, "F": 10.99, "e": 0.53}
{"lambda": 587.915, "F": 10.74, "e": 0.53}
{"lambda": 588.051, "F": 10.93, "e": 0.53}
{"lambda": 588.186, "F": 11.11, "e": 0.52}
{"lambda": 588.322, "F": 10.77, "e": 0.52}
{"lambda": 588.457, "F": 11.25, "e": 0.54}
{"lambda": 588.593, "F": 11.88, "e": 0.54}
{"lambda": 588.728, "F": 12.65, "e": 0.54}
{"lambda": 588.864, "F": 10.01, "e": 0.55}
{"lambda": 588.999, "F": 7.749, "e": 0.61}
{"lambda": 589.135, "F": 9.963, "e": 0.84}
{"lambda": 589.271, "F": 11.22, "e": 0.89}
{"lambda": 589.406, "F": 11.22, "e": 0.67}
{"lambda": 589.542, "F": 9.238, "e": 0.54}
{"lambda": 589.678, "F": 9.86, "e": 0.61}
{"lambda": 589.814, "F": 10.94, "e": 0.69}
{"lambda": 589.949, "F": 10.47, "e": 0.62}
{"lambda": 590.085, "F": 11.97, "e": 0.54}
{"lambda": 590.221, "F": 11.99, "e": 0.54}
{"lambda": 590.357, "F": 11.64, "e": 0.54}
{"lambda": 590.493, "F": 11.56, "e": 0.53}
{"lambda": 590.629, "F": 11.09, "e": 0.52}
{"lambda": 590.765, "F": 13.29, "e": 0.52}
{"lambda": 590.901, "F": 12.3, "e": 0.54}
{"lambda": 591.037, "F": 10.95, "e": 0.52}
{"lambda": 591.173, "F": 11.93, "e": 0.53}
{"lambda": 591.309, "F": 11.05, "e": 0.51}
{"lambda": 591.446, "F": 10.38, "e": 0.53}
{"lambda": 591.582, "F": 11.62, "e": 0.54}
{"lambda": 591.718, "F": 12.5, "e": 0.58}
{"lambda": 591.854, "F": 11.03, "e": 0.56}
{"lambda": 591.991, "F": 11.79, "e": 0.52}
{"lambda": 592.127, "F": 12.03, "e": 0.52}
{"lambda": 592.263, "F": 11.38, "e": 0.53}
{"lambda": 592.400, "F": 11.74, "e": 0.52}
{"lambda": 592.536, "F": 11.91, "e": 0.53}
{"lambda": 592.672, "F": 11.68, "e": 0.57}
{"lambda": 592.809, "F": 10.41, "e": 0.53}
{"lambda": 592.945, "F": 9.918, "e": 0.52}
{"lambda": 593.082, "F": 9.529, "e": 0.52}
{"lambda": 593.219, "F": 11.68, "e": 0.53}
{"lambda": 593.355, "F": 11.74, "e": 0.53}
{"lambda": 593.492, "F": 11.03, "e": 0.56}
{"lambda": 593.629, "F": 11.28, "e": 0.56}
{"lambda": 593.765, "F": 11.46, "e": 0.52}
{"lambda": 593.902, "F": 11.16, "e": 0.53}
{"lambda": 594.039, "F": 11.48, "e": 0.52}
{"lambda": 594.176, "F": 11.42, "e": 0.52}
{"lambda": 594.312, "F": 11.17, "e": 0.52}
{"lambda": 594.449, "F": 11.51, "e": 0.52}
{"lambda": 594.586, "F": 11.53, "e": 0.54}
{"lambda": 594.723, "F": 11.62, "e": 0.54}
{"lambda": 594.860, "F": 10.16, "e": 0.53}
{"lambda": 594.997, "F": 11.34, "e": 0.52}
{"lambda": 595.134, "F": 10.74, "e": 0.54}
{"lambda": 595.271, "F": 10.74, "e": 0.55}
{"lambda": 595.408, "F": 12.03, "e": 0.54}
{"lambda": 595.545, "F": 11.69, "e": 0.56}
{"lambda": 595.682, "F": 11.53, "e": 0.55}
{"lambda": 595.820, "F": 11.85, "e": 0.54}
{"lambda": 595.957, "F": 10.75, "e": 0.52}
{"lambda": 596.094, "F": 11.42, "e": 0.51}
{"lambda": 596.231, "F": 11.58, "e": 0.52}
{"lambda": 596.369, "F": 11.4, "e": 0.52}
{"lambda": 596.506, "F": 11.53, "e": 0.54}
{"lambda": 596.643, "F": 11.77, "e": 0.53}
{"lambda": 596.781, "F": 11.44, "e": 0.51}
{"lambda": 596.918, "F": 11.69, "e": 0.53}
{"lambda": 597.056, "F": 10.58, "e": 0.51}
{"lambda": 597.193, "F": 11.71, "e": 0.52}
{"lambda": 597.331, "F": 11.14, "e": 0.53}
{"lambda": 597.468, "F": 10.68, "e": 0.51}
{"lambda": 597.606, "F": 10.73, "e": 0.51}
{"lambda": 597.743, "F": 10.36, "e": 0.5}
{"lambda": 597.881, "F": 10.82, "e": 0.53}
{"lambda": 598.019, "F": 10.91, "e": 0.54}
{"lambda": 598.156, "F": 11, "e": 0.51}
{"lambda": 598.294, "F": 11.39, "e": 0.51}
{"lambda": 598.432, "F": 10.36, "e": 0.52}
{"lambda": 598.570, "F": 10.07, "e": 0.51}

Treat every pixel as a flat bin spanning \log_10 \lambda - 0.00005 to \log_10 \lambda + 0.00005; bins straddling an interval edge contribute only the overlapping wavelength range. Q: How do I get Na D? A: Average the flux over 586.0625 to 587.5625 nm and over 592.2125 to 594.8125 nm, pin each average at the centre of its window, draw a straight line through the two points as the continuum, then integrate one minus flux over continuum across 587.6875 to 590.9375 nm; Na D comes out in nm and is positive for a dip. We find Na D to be 0.05 nm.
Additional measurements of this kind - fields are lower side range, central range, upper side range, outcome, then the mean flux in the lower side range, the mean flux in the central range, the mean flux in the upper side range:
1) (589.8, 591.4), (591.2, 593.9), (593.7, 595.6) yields 0.04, 11.6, 11.3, 11.3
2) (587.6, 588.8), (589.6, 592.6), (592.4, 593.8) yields -0.09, 11.3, 11.5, 11.1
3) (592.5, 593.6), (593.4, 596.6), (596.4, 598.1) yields -0.08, 11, 11.3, 11.1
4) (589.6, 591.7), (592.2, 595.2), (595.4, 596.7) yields 0.08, 11.4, 11.2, 11.5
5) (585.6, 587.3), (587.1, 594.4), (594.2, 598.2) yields -0.04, 11.1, 11.2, 11.2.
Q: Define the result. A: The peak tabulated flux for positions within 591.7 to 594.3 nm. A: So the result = 12.5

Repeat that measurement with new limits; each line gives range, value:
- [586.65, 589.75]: 12.65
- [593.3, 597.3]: 12.03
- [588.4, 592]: 13.29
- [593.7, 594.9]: 11.62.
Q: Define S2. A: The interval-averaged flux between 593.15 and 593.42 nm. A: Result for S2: 11.7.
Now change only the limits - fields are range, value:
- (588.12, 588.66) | 11.2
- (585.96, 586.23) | 11.1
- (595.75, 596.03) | 11.3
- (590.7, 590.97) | 12.8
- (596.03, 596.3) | 11.5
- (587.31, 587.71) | 11.6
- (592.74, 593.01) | 10.2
